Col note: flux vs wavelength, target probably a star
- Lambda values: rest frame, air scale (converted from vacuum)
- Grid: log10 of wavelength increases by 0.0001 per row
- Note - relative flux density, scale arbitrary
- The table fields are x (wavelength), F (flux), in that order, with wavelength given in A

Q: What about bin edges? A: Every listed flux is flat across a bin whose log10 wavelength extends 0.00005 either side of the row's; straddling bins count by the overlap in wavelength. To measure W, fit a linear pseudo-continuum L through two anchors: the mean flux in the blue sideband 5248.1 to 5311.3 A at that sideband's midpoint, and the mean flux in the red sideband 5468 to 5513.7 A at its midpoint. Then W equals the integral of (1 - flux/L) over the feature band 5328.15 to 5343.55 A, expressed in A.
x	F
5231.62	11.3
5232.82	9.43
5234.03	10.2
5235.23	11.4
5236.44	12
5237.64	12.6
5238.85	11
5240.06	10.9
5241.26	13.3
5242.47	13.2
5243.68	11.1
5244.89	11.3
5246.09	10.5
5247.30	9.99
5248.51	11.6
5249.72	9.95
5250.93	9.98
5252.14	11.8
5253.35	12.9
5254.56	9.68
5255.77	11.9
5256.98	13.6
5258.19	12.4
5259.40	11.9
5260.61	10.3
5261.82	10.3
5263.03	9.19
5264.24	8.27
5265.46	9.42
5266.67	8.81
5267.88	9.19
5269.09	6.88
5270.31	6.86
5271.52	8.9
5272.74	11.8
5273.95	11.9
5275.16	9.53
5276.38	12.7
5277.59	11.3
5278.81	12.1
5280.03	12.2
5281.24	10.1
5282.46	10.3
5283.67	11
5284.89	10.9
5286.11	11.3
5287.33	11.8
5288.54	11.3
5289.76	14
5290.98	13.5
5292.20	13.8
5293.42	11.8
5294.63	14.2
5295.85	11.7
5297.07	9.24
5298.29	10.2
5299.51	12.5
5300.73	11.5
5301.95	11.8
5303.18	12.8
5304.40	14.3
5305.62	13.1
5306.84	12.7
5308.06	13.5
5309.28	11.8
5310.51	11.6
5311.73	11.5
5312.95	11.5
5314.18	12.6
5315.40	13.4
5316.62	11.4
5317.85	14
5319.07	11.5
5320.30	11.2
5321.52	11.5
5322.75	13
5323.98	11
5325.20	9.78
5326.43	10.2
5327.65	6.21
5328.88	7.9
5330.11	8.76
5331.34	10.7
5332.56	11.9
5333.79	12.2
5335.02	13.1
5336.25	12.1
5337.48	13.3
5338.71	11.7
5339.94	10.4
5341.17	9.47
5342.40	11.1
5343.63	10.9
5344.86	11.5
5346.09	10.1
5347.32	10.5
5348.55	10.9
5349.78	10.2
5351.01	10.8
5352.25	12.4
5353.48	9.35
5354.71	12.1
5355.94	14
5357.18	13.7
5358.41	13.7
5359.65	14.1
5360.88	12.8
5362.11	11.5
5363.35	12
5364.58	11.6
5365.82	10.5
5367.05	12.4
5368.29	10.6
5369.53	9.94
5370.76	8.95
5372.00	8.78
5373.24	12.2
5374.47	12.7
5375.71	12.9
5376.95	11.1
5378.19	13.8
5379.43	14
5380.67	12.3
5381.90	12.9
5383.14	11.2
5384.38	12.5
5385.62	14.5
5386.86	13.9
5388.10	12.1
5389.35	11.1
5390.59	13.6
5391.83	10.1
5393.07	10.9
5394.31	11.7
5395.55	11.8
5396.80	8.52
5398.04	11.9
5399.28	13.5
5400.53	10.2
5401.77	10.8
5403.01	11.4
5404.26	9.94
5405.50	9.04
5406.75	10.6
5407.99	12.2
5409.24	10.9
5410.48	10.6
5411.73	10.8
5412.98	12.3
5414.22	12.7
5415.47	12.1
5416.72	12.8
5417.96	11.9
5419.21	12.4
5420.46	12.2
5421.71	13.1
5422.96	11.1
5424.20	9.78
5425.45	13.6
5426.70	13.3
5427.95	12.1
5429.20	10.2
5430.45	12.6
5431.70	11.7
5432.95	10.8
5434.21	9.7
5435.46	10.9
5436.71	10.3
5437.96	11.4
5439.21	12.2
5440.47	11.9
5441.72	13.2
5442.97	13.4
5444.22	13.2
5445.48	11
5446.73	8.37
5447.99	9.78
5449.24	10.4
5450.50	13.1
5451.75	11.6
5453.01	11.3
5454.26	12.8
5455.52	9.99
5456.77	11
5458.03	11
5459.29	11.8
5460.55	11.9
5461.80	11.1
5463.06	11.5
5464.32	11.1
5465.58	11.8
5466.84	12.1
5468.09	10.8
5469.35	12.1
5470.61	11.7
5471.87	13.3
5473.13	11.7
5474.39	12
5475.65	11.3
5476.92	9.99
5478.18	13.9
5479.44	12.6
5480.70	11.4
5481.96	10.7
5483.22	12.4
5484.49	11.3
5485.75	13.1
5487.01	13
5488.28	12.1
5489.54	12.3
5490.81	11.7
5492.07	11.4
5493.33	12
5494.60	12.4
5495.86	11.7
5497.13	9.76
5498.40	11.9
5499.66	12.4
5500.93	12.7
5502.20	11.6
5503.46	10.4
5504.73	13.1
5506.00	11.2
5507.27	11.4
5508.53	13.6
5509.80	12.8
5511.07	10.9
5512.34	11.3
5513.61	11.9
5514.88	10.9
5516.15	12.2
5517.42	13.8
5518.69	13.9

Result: 0.6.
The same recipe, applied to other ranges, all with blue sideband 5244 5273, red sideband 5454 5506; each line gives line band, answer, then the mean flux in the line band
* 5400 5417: 0.22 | 11.1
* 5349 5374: -1.38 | 11.6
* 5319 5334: 0.53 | 10.4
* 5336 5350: -0.20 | 11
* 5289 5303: -2.21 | 12.2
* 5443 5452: 0.27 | 11.2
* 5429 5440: 0.31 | 11.1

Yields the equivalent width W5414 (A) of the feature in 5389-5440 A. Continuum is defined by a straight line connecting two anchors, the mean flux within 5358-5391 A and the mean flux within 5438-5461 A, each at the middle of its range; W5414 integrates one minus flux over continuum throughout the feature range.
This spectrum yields 1.60 A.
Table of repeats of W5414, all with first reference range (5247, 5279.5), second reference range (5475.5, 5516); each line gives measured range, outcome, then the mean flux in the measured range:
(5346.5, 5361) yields -1.3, 12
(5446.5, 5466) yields 0.7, 11.2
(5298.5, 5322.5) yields -3.4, 12.3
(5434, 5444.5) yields -0.3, 11.8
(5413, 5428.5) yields -1.1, 12.3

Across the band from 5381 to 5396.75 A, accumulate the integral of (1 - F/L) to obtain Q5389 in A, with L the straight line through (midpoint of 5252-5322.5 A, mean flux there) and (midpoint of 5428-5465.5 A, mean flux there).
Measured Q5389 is -0.9 A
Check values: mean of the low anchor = 11.4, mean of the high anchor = 11.4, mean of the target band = 12.1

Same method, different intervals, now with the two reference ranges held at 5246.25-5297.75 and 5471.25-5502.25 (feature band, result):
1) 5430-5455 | 0.6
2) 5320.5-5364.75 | 0.0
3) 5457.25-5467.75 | 0.3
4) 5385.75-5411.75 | 0.6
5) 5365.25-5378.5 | 0.2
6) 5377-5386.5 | -1.2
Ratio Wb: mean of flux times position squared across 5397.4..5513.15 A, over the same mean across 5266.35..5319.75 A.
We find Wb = 1.07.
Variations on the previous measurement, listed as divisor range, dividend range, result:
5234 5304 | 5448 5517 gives 1.14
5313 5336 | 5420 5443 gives 1.09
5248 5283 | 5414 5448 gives 1.18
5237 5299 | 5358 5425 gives 1.11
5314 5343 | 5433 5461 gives 1.06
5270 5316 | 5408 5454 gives 1.04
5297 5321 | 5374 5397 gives 1.04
